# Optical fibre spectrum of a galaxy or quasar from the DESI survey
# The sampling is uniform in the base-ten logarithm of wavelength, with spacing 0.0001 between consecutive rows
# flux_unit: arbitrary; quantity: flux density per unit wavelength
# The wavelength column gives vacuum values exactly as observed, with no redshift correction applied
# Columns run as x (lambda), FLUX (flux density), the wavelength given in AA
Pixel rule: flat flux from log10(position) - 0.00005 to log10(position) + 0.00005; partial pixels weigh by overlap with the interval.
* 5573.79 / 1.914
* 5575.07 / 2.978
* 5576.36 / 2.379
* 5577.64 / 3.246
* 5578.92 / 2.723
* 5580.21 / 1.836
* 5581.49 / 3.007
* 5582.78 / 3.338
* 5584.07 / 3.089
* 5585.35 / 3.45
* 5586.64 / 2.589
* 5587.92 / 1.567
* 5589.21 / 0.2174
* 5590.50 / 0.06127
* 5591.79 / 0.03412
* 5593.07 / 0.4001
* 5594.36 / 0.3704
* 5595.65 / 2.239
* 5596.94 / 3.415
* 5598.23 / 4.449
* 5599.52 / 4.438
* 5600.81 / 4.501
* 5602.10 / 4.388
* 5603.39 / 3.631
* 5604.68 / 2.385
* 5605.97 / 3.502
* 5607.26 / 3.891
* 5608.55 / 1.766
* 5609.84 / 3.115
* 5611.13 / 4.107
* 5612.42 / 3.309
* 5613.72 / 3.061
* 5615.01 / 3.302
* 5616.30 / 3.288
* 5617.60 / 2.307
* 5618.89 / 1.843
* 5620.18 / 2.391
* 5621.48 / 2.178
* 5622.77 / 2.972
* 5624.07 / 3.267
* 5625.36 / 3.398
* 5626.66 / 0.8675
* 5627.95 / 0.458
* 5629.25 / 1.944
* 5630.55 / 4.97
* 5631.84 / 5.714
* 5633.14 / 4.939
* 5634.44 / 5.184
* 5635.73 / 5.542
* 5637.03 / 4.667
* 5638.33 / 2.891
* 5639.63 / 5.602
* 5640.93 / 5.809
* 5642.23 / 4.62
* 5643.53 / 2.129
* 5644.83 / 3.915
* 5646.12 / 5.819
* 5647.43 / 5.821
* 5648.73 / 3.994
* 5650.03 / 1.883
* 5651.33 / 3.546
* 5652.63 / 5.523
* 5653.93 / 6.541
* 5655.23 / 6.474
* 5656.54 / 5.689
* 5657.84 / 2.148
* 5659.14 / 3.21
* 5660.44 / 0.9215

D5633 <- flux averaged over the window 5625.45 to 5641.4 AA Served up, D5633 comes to 4.01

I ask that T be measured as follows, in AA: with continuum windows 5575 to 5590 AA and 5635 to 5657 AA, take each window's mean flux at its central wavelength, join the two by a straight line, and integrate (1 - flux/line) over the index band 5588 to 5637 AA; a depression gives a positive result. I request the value 9.3 AA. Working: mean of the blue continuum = 2.49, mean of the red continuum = 4.73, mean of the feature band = 2.92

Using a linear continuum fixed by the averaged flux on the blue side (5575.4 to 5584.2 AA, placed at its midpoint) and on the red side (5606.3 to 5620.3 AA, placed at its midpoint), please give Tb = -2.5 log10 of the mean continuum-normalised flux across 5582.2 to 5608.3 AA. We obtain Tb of 0.12 mag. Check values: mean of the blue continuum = 2.79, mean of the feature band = 2.58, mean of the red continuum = 2.98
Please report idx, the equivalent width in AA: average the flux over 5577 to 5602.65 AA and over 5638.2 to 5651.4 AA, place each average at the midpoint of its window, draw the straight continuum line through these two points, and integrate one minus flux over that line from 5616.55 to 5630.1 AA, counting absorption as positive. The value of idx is 4.99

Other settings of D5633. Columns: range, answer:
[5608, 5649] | 3.6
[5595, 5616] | 3.47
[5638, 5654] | 4.43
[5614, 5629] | 2.39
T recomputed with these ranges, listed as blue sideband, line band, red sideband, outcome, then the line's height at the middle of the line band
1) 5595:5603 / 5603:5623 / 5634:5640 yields 6.0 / 4.2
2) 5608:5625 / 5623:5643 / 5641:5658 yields -1.0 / 3.72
